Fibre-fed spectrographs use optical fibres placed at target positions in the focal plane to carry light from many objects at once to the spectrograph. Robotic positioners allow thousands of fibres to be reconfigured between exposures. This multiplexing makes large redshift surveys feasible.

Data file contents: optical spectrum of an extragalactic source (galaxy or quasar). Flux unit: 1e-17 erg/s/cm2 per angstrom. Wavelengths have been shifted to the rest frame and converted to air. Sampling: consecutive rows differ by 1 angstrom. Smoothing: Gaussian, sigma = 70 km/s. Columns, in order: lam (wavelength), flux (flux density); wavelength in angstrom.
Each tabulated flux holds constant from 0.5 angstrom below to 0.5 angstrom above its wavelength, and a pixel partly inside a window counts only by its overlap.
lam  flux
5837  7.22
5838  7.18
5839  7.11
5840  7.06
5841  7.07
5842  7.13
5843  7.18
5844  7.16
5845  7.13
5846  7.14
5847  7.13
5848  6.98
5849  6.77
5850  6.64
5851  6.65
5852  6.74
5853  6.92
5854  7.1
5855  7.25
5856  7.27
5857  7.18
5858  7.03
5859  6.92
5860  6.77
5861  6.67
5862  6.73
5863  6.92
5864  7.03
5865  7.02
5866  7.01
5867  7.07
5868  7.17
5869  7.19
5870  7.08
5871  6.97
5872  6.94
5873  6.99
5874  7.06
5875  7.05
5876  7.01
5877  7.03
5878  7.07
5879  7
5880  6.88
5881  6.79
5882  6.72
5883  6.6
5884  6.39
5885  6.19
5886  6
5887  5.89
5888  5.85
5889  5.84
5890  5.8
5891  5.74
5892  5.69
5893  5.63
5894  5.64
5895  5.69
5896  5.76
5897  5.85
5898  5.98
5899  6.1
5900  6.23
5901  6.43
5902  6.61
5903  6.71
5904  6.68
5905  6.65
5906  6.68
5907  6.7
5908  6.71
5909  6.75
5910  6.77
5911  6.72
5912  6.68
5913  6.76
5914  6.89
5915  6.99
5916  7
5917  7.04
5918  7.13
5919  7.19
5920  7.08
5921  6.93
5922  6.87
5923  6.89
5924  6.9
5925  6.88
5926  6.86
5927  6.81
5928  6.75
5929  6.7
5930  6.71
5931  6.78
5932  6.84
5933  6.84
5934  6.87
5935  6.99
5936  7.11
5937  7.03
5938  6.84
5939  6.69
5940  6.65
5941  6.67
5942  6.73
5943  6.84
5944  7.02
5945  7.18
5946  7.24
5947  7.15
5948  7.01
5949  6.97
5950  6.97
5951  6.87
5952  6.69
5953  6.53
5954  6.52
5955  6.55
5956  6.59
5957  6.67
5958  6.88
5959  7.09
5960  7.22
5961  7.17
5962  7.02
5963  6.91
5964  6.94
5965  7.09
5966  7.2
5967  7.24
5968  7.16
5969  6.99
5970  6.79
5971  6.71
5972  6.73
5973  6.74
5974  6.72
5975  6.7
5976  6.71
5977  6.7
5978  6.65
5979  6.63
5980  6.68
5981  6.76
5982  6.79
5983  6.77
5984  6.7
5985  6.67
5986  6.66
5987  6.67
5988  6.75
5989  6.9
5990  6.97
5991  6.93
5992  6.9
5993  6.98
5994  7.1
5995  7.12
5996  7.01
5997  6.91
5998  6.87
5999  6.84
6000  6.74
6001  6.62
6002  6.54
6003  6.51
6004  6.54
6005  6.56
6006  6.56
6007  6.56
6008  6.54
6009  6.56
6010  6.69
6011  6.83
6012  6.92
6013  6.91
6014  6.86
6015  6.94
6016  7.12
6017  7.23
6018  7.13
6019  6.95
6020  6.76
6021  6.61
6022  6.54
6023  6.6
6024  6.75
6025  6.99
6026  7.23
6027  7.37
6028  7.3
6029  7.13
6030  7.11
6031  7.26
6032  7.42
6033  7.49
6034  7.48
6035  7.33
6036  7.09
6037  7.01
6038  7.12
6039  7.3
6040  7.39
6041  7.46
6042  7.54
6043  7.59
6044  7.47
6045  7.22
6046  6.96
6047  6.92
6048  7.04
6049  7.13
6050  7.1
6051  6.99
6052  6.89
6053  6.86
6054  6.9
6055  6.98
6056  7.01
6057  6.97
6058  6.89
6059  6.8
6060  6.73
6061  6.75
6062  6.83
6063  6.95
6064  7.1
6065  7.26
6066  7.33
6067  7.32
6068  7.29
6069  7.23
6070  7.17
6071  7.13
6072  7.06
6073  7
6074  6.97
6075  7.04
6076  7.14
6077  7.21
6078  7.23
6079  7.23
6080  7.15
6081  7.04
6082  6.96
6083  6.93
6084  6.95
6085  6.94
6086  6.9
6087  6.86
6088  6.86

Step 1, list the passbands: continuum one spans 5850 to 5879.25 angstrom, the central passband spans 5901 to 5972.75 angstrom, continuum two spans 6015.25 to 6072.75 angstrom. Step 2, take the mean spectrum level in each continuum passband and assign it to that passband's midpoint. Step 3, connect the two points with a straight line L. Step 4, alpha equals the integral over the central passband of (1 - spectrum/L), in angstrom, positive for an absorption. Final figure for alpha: 1.7 angstrom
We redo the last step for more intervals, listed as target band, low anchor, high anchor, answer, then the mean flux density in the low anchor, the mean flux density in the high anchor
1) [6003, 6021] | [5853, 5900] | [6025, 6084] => 0.55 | 6.6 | 7.13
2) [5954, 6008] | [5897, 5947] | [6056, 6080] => 0.71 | 6.79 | 7.07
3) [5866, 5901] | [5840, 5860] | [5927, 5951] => 2.63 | 7.02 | 6.89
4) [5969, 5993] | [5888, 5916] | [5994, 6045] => 0.05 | 6.33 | 6.99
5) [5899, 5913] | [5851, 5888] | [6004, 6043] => 0.56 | 6.86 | 7.02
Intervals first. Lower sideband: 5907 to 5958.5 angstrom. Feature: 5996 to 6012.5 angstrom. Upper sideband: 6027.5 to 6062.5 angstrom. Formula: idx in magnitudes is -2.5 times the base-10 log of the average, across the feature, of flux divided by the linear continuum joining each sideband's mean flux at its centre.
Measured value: 0.05 mag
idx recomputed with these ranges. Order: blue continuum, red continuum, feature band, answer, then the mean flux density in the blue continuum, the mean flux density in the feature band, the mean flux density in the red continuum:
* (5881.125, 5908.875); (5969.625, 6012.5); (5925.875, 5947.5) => -0.07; 6.19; 6.88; 6.75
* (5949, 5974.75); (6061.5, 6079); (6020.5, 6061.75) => 0.00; 6.88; 7.09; 7.14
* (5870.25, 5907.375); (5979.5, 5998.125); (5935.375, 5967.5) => -0.04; 6.4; 6.92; 6.85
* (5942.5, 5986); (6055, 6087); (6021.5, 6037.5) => -0.02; 6.86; 7.13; 7.04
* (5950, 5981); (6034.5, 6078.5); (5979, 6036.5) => 0.01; 6.84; 6.89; 7.11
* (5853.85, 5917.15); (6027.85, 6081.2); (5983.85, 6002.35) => 0.02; 6.63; 6.84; 7.13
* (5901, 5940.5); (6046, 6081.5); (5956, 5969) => -0.02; 6.83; 7.03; 7.05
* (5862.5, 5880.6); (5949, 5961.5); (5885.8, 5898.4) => 0.20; 7.03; 5.79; 6.82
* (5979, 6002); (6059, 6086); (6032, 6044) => -0.06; 6.82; 7.35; 7.07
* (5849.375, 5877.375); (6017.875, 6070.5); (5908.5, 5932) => 0.02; 6.98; 6.87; 7.09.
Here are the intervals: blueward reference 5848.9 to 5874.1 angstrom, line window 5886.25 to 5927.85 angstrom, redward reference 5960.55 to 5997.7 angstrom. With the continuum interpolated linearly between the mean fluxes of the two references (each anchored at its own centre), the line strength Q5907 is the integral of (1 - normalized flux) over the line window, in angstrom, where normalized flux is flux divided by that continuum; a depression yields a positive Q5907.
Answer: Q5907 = 2.6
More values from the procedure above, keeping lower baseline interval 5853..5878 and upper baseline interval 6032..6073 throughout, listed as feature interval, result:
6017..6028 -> 0.29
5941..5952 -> 0.15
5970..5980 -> 0.54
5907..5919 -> 0.31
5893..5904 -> 1.46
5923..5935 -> 0.40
